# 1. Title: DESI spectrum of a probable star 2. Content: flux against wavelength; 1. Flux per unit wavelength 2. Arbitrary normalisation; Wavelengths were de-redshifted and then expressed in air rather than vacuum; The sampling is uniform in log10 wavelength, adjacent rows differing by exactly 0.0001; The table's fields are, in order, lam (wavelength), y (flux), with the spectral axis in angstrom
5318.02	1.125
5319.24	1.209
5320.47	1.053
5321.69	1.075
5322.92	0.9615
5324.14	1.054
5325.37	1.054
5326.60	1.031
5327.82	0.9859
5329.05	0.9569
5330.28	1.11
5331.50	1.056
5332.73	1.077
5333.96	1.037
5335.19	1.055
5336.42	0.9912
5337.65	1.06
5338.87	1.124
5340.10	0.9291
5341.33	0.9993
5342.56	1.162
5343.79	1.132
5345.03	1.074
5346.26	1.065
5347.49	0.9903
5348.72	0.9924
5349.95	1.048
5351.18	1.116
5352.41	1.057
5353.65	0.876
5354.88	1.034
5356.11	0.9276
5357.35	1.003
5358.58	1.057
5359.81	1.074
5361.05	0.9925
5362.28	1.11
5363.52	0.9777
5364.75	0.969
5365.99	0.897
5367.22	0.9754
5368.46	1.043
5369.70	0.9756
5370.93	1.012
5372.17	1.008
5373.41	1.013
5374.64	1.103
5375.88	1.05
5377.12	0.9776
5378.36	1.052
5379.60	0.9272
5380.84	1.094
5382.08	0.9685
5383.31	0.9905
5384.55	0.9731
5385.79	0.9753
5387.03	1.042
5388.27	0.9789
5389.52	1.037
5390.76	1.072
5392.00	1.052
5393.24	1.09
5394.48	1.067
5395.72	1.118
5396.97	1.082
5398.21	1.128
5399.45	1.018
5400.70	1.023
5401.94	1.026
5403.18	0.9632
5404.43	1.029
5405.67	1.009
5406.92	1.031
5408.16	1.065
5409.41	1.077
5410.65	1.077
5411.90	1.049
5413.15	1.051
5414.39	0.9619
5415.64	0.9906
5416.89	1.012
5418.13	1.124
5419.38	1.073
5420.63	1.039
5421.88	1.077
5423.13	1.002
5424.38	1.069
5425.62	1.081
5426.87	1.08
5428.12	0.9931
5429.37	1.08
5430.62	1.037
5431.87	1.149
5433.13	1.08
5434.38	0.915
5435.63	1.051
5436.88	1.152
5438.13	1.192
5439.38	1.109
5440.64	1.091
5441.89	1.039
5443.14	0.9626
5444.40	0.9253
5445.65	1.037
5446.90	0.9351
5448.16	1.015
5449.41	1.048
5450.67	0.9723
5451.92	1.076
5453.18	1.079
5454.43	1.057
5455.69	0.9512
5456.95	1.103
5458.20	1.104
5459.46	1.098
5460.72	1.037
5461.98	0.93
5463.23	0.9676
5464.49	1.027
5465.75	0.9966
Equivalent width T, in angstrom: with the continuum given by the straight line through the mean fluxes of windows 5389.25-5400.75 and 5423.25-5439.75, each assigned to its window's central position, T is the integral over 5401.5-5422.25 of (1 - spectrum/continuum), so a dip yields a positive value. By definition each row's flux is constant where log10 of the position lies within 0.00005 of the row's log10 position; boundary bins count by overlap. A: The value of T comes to 0.7 angstrom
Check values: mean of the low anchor 1.07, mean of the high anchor 1.07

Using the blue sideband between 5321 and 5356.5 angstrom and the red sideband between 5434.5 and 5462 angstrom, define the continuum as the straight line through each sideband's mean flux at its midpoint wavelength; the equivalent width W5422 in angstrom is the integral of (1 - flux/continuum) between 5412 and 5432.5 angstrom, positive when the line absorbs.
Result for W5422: -0.2 angstrom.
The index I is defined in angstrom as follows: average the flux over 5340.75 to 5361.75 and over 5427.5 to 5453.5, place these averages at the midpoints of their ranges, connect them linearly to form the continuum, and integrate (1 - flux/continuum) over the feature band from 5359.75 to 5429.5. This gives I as 0.6 angstrom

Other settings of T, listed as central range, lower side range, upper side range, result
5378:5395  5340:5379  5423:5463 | 0.13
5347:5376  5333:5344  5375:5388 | 0.44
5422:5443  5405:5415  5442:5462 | -0.74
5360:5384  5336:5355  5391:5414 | 0.88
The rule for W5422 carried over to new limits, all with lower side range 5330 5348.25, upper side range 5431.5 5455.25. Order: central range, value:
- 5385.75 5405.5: 0.1 angstrom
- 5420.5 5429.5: 0.0 angstrom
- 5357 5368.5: 0.5 angstrom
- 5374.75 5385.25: 0.4 angstrom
